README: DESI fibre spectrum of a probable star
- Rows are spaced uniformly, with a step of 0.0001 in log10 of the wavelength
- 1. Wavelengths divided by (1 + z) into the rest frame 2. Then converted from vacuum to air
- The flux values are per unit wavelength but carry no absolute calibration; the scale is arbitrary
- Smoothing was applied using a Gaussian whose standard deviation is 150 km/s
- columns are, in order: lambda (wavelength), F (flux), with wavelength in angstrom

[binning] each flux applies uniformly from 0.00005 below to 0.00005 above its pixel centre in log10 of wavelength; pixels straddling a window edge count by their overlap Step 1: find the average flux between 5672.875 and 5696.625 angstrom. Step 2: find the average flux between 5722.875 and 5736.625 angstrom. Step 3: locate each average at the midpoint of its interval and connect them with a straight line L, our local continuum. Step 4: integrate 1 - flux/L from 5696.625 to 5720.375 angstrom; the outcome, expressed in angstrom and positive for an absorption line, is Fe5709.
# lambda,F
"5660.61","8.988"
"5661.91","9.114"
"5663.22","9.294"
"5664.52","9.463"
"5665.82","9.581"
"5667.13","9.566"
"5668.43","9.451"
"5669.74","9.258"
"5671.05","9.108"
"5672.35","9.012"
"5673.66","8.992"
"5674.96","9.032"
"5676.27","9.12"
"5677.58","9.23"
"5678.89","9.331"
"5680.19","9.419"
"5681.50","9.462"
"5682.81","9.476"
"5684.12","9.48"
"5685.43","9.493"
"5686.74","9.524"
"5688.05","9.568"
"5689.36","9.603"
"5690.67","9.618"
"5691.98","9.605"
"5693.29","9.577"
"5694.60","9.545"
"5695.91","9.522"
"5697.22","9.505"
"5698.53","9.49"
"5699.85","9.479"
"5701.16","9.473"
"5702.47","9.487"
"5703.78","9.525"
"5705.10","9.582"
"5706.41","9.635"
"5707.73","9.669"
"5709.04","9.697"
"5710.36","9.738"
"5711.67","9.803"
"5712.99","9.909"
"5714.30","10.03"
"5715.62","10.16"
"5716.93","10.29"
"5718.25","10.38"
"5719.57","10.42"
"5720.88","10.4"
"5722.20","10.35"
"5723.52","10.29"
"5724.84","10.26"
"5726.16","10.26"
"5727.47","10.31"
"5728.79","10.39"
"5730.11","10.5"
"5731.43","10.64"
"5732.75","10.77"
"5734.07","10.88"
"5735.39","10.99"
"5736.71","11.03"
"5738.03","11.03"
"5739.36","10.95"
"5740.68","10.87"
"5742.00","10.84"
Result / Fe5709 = 0.5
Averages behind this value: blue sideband 9.42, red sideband 10.6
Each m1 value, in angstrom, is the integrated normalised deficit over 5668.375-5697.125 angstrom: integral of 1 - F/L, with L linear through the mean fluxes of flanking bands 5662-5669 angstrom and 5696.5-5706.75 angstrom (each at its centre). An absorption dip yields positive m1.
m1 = 0.30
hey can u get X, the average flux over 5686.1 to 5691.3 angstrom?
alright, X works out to 9.58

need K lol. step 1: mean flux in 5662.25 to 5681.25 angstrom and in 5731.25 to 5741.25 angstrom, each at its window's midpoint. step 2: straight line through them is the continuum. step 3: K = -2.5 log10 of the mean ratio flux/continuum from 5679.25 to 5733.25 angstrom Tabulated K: 0.03 mag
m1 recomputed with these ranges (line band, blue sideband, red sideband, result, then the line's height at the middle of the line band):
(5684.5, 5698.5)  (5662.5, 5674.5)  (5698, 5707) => -0.2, 9.45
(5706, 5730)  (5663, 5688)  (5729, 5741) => 0.6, 10.4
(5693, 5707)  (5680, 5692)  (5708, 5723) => 0.4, 9.79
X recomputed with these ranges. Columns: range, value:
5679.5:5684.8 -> 9.46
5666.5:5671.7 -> 9.34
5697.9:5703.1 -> 9.48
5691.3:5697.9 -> 9.56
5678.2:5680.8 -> 9.39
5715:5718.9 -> 10.3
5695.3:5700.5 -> 9.49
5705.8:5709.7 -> 9.66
